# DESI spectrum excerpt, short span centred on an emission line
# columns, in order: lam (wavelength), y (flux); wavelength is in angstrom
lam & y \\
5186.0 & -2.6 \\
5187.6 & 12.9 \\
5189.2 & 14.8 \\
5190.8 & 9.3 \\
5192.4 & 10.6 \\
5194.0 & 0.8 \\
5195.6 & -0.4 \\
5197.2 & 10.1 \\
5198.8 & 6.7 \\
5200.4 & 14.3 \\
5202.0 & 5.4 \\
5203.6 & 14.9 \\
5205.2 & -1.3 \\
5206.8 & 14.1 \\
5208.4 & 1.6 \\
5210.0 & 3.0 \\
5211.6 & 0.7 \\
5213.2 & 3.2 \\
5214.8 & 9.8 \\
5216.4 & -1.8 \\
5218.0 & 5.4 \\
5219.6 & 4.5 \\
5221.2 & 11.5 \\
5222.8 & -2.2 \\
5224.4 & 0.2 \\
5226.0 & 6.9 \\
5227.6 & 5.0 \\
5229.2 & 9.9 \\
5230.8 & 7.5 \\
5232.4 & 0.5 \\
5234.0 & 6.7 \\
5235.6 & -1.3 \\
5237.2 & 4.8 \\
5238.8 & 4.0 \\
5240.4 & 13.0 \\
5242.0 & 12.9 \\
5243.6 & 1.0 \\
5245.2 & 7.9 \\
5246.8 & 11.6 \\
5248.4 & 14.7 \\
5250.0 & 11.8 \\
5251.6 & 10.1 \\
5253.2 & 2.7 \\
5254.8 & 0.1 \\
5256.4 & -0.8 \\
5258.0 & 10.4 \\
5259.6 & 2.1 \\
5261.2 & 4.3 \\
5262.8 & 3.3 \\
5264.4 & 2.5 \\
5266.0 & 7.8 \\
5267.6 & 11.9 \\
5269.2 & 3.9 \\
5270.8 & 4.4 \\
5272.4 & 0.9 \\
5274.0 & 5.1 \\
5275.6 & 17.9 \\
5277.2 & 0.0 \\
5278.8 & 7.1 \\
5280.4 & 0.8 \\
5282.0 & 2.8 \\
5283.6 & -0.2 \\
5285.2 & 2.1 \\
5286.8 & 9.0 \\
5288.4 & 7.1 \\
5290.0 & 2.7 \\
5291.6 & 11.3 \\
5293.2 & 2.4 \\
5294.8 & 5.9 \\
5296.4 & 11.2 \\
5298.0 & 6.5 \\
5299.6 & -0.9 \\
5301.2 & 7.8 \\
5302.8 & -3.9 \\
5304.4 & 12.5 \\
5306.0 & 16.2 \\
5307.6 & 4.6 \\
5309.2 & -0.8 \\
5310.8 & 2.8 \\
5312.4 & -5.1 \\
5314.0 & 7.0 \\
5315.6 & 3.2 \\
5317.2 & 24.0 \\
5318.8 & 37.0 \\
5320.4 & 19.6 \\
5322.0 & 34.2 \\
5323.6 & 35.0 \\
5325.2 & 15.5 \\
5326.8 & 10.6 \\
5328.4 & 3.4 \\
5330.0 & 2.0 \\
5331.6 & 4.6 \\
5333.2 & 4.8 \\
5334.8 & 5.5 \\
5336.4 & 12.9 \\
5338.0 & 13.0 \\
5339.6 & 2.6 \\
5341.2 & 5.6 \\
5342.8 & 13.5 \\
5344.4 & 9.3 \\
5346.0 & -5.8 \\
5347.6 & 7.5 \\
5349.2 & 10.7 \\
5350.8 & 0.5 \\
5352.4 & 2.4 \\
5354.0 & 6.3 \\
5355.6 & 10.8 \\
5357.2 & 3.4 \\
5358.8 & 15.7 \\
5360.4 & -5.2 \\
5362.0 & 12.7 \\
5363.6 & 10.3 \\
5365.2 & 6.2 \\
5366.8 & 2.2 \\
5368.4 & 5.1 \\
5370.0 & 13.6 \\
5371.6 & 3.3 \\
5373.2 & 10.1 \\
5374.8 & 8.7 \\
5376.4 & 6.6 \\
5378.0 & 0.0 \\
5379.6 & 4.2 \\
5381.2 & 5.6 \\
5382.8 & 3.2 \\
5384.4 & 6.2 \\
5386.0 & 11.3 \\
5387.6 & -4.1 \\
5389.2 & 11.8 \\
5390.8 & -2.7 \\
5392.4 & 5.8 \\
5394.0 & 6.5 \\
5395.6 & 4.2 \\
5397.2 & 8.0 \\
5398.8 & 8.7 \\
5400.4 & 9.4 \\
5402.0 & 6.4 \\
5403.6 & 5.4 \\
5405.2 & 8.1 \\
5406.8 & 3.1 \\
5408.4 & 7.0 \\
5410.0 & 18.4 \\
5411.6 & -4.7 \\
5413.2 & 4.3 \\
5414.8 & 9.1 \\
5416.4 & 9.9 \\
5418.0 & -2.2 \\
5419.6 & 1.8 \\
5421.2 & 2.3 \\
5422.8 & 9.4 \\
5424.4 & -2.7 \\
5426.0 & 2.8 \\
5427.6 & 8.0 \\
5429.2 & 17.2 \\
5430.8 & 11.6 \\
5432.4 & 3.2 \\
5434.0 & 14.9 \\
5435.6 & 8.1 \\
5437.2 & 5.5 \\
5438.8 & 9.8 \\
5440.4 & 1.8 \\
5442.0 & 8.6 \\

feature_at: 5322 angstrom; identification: [O II] 3727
